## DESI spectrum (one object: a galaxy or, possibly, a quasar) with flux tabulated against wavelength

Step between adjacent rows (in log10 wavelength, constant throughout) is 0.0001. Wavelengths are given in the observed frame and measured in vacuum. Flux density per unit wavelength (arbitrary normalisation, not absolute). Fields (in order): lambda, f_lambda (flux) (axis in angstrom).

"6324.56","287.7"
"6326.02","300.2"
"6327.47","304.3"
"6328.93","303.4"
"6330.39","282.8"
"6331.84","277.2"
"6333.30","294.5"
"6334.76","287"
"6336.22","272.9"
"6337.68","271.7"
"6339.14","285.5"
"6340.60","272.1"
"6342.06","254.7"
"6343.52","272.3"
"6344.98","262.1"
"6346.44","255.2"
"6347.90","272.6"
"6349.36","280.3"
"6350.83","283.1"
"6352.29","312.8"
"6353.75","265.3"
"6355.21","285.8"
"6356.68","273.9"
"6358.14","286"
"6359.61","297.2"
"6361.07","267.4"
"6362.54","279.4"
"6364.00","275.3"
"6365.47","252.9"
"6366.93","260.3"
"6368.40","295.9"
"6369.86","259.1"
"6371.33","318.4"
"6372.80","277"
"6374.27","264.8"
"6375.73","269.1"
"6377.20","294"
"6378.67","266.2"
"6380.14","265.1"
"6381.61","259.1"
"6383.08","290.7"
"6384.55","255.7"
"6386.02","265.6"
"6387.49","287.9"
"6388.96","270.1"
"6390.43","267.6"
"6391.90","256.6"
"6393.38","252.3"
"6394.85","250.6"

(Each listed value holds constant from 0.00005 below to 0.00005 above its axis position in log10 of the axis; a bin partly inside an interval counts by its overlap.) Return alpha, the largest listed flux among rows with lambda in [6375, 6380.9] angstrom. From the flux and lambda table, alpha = 294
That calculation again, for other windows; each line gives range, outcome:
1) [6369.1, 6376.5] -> 318.4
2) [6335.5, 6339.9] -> 285.5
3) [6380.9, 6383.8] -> 290.7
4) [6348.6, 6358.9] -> 312.8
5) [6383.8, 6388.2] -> 287.9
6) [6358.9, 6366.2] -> 297.2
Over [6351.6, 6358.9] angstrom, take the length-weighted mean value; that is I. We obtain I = 285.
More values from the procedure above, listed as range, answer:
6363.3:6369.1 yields 271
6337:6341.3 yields 276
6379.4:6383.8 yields 271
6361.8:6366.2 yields 269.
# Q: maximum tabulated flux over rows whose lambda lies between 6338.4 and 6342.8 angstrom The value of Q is 285.5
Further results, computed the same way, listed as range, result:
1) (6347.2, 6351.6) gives 283.1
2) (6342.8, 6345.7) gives 272.3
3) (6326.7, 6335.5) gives 304.3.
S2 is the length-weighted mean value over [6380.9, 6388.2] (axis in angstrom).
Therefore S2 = 272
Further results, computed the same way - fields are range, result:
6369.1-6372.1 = 289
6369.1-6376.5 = 278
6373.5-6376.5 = 268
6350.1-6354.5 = 288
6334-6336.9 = 280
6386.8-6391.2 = 275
